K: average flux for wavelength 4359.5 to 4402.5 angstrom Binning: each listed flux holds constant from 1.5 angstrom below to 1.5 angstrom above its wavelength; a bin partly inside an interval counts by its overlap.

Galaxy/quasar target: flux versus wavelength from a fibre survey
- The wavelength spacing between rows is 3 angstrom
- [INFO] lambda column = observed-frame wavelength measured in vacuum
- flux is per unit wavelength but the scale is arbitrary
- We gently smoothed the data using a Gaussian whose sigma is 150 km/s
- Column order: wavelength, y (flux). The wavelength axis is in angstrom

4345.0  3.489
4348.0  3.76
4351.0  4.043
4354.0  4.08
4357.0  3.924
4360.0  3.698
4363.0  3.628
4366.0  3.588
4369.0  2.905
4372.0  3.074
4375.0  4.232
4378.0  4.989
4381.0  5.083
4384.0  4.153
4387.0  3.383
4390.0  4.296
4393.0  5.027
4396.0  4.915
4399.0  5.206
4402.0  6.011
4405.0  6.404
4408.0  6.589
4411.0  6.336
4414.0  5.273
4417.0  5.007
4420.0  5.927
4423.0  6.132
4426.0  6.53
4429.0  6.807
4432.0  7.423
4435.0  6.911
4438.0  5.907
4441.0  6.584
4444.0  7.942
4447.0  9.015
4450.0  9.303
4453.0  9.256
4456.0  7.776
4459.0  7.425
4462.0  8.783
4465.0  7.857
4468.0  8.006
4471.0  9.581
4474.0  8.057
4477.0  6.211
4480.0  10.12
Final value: 4.25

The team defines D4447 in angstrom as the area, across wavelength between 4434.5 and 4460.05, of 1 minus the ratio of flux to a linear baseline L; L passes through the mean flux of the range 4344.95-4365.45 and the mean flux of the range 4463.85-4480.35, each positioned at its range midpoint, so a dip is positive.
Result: -2.0 angstrom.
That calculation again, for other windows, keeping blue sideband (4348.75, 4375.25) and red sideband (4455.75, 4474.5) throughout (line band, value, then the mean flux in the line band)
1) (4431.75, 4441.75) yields 0.5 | 6.63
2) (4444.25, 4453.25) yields -1.8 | 9.01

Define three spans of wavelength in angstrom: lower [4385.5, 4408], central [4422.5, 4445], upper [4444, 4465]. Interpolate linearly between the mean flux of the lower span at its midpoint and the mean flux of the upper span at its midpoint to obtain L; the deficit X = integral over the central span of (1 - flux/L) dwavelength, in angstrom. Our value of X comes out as 1.53 angstrom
